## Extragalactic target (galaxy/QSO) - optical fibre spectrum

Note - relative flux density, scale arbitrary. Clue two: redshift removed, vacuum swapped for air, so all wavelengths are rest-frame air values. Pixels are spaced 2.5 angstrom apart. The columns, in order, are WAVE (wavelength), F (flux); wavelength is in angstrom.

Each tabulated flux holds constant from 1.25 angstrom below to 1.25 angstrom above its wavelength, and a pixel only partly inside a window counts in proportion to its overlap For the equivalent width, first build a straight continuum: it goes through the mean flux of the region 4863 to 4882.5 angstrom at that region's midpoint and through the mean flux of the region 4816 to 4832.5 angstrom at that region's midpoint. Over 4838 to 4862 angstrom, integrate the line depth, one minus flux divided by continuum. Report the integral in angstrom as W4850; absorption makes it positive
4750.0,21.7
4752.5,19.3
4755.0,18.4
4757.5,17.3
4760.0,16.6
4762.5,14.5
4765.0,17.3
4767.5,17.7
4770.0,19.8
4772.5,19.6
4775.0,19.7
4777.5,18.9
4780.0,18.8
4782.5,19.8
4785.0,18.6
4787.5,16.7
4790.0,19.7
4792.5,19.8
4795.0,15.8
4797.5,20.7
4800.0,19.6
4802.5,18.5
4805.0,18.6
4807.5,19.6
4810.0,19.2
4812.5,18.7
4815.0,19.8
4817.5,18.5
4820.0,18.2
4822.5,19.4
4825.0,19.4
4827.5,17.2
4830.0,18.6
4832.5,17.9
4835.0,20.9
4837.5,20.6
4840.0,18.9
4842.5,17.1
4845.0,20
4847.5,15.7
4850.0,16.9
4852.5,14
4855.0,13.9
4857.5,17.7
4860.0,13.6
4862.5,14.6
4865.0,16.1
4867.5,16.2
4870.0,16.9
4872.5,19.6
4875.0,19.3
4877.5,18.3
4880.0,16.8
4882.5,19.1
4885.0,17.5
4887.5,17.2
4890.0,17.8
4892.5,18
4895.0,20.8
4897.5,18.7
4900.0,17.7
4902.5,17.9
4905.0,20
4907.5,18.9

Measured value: 2.0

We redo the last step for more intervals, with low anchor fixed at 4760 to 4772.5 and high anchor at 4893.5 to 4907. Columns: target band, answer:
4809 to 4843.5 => -1.40 angstrom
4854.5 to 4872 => 2.60 angstrom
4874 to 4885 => 0.30 angstrom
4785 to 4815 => -1.64 angstrom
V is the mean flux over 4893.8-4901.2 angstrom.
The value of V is 19.1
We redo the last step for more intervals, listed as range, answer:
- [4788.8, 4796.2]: 18.4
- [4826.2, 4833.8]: 17.9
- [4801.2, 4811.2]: 19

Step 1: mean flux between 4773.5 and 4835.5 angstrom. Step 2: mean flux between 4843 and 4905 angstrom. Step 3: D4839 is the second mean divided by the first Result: 0.9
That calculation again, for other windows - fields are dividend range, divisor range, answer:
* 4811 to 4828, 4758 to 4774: 1.07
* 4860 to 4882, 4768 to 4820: 0.90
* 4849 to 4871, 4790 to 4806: 0.82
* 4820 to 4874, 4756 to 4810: 0.94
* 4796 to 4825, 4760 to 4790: 1.05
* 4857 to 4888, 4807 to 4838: 0.90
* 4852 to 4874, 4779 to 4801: 0.85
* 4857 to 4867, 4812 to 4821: 0.82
